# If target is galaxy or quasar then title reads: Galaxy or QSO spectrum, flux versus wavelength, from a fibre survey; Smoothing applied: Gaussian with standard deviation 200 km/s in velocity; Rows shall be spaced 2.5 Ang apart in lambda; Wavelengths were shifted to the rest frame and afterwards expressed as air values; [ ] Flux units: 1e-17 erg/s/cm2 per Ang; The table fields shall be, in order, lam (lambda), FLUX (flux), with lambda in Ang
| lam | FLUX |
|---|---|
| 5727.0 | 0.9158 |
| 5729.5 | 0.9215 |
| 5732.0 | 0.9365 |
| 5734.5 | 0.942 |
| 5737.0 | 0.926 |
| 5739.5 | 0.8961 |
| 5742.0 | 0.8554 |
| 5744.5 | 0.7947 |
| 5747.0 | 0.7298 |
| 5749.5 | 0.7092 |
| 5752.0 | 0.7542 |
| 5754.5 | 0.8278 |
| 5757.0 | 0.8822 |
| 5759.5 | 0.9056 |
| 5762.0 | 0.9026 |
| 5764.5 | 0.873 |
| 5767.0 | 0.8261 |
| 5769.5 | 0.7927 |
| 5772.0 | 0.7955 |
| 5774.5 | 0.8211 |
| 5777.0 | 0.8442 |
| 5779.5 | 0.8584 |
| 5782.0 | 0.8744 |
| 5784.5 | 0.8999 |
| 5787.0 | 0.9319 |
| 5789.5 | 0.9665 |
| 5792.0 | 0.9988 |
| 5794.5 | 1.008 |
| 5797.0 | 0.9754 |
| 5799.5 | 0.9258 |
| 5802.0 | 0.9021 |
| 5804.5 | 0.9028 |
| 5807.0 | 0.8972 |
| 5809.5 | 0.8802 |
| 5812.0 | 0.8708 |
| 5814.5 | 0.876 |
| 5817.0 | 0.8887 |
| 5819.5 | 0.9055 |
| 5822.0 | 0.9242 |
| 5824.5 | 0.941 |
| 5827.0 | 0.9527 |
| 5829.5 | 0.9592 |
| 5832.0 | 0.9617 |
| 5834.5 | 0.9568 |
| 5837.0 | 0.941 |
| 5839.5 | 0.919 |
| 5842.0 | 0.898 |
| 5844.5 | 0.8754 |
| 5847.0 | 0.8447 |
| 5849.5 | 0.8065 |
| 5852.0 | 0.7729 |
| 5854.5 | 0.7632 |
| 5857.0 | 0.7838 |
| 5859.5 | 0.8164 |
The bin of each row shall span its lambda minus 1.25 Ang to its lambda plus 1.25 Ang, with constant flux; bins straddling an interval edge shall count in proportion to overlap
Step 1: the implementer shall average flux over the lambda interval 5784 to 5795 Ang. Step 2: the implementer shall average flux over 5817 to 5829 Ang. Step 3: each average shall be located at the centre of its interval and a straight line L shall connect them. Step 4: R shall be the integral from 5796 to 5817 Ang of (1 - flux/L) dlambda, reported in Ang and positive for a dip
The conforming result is 1.0 Ang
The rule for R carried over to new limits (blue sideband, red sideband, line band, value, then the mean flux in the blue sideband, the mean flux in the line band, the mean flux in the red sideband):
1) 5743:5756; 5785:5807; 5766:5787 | 0.65 Ang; 0.767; 0.845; 0.947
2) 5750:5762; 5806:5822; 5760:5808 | -1.69 Ang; 0.84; 0.895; 0.889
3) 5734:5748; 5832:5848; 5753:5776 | 0.58 Ang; 0.855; 0.846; 0.911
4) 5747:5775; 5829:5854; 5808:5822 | -0.35 Ang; 0.822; 0.888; 0.888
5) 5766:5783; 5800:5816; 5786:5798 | -1.61 Ang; 0.83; 0.977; 0.89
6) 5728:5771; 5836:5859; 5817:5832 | -1.59 Ang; 0.852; 0.935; 0.843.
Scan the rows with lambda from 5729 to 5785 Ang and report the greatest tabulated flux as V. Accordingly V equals 0.942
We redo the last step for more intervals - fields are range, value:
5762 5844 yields 1.008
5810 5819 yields 0.8887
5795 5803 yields 0.9754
